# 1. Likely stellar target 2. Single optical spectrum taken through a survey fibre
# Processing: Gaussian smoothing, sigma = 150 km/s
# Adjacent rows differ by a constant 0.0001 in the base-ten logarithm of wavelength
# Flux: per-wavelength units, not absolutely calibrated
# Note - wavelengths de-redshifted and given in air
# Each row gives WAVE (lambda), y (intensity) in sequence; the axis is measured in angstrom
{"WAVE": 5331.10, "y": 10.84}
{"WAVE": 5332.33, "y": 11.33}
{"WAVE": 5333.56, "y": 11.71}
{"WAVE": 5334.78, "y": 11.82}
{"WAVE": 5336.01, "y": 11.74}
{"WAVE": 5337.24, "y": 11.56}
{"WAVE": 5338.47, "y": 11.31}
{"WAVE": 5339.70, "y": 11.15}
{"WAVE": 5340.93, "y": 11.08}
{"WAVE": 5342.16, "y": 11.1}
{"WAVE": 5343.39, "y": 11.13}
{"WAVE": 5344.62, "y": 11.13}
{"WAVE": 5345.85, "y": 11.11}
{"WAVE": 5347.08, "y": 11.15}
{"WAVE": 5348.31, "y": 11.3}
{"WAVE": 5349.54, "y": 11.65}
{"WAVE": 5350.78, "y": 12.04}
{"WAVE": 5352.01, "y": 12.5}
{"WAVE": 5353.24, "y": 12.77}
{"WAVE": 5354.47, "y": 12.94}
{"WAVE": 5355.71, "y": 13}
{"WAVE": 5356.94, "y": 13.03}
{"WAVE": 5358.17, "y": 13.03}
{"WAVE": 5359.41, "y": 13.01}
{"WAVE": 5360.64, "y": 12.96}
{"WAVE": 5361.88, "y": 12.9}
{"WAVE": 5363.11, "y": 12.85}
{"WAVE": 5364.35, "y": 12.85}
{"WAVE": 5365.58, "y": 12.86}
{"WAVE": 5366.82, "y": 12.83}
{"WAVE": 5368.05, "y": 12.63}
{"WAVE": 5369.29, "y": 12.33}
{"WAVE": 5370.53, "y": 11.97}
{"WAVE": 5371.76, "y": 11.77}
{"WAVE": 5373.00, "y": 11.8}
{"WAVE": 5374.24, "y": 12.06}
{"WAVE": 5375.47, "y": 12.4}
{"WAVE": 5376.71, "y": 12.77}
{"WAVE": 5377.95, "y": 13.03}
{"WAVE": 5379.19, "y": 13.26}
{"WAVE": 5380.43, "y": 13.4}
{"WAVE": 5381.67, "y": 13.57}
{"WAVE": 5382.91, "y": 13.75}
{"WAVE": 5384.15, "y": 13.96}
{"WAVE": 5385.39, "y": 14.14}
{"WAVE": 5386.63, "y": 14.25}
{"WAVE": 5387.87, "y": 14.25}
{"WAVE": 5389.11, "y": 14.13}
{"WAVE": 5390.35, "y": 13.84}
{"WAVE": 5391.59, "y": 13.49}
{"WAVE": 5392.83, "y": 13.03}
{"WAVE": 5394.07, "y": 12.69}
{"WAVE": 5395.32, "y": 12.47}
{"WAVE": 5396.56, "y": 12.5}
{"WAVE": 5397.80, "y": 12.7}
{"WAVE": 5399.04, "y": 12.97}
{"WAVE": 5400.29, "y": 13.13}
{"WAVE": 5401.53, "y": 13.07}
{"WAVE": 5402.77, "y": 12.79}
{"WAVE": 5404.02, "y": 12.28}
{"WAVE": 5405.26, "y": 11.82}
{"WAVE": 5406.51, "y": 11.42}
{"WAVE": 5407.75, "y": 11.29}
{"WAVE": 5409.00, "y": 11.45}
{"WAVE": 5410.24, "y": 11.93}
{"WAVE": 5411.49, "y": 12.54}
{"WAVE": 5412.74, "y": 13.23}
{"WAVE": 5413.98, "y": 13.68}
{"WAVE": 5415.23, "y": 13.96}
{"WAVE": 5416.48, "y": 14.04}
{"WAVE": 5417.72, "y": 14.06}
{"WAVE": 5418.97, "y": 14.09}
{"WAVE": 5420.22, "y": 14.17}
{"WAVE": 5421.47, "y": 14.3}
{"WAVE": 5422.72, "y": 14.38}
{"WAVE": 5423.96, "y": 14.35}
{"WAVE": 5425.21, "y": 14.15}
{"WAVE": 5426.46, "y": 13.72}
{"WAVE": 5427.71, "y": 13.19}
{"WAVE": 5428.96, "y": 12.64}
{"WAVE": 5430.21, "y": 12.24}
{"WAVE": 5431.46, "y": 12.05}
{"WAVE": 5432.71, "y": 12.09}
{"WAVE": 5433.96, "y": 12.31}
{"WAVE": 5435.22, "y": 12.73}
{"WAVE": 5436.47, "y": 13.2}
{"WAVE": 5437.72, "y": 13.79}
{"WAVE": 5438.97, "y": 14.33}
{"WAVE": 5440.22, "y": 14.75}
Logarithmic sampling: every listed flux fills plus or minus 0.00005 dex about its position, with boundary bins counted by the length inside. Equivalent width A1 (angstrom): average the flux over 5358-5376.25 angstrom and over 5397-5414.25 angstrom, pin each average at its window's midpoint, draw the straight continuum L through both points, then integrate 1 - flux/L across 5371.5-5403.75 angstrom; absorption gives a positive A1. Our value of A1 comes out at -1.7 angstrom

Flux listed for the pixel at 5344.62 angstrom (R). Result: 11.13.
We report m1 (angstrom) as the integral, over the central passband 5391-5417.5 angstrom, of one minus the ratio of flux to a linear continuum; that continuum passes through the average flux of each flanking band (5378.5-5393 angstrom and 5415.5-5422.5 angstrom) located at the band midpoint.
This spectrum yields 2.4 angstrom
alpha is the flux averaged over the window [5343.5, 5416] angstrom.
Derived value 12.7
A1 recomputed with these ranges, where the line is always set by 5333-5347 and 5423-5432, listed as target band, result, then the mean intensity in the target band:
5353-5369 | -1.5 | 12.9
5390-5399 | -0.3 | 12.9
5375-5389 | -1.5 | 13.6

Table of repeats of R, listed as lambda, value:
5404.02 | 12.28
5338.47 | 11.31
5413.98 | 13.68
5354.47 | 12.94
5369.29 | 12.33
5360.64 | 12.96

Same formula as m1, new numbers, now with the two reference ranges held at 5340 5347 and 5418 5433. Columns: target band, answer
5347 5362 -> -1.41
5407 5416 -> 0.35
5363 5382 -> -1.07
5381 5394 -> -1.47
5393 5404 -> -0.05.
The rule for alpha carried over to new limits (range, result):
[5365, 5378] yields 12.4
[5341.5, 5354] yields 11.6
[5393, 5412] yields 12.4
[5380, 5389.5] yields 13.9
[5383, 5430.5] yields 13.2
